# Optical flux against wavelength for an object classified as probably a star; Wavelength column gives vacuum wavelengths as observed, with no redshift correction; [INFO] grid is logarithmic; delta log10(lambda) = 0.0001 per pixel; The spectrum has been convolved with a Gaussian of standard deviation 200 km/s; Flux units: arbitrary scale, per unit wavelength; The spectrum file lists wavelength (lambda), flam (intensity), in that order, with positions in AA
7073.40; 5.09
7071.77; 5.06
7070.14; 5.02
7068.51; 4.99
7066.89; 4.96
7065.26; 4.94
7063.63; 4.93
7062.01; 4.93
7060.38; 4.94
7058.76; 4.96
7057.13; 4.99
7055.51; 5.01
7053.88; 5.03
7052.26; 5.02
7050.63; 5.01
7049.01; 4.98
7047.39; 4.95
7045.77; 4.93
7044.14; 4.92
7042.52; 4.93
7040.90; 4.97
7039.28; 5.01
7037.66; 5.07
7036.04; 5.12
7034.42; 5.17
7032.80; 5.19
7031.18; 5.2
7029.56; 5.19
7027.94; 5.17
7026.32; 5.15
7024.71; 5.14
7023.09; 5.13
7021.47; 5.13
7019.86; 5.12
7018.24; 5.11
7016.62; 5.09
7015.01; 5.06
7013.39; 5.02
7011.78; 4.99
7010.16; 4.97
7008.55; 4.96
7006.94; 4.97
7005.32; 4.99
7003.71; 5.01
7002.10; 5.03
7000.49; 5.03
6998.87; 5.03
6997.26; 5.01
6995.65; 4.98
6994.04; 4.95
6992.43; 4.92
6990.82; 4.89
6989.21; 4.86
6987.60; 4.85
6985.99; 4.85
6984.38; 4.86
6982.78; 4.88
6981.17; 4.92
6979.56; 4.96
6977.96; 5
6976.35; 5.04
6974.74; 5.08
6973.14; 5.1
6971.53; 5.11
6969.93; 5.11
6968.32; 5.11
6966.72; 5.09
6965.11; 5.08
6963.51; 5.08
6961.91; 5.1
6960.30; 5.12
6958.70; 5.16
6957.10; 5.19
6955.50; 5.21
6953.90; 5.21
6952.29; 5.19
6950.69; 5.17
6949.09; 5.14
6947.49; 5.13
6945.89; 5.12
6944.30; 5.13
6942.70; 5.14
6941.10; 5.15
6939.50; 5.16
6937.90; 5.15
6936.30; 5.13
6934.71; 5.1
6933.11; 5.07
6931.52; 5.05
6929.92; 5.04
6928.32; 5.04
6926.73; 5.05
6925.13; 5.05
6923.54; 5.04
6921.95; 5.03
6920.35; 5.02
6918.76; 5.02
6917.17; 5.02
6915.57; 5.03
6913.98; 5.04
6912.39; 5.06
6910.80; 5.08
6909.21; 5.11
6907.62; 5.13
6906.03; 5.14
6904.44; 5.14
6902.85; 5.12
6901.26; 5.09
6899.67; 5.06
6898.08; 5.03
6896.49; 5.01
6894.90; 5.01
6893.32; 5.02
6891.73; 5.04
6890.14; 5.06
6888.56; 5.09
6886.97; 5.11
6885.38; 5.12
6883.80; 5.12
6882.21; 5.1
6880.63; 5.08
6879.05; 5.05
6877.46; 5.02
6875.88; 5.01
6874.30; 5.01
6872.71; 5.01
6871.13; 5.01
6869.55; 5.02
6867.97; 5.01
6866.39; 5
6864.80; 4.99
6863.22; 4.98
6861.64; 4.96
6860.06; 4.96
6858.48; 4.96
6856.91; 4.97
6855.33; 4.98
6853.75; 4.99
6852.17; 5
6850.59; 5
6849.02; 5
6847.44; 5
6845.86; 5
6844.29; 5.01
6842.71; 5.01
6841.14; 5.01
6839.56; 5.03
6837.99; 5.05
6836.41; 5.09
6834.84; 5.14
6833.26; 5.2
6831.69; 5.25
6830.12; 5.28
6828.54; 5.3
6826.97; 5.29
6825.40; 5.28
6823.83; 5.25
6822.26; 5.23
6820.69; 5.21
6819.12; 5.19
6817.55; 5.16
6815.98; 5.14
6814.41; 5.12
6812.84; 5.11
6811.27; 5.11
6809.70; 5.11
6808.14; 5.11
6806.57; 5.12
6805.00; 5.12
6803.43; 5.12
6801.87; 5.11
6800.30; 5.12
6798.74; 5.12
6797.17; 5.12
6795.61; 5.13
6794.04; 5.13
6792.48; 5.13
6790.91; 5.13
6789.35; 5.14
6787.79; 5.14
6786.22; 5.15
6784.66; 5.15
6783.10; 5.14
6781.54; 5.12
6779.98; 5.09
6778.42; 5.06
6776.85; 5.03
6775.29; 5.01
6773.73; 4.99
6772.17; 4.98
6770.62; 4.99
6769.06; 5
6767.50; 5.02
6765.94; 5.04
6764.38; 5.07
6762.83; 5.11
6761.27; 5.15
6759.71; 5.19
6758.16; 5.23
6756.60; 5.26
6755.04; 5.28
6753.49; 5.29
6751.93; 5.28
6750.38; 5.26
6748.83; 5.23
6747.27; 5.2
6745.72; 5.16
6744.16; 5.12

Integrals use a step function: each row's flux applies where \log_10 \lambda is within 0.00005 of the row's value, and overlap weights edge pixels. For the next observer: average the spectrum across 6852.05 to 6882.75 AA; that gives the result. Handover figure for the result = 5.01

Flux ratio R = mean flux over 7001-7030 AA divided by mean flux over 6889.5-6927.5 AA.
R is 1.00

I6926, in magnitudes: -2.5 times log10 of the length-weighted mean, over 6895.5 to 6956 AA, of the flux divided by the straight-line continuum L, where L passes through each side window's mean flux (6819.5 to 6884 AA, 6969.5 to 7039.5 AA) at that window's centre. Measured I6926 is -0.01 mag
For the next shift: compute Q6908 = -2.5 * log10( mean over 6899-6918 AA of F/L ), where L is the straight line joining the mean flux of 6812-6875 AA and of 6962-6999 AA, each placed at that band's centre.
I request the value -0.01 mag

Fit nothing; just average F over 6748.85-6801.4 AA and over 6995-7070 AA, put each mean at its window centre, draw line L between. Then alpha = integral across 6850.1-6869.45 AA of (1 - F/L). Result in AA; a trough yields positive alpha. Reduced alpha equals 0.4 AA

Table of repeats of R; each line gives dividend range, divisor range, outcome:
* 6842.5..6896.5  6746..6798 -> 0.98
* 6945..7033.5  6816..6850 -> 0.98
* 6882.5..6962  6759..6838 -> 0.99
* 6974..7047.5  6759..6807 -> 0.99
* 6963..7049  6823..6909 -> 0.99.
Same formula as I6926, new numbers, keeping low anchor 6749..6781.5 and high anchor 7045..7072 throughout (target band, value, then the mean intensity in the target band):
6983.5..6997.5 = 0.02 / 4.91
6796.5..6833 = -0.02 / 5.17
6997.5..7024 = -0.01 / 5.04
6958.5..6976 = -0.02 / 5.1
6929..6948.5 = -0.02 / 5.11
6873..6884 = 0.00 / 5.05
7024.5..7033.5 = -0.04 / 5.18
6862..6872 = 0.02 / 5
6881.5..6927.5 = 0.00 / 5.07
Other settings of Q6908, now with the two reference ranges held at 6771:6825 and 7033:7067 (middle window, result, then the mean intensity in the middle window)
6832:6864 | 0.02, 5.02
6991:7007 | 0.01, 4.99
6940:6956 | -0.02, 5.16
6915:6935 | 0.00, 5.04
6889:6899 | 0.01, 5.03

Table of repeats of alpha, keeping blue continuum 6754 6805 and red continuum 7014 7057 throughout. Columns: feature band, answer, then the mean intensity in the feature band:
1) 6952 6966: -0.18 AA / 5.14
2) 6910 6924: 0.13 AA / 5.04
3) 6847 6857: 0.21 AA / 4.99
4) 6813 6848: -0.32 AA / 5.15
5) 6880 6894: 0.02 AA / 5.08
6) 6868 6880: 0.18 AA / 5.02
